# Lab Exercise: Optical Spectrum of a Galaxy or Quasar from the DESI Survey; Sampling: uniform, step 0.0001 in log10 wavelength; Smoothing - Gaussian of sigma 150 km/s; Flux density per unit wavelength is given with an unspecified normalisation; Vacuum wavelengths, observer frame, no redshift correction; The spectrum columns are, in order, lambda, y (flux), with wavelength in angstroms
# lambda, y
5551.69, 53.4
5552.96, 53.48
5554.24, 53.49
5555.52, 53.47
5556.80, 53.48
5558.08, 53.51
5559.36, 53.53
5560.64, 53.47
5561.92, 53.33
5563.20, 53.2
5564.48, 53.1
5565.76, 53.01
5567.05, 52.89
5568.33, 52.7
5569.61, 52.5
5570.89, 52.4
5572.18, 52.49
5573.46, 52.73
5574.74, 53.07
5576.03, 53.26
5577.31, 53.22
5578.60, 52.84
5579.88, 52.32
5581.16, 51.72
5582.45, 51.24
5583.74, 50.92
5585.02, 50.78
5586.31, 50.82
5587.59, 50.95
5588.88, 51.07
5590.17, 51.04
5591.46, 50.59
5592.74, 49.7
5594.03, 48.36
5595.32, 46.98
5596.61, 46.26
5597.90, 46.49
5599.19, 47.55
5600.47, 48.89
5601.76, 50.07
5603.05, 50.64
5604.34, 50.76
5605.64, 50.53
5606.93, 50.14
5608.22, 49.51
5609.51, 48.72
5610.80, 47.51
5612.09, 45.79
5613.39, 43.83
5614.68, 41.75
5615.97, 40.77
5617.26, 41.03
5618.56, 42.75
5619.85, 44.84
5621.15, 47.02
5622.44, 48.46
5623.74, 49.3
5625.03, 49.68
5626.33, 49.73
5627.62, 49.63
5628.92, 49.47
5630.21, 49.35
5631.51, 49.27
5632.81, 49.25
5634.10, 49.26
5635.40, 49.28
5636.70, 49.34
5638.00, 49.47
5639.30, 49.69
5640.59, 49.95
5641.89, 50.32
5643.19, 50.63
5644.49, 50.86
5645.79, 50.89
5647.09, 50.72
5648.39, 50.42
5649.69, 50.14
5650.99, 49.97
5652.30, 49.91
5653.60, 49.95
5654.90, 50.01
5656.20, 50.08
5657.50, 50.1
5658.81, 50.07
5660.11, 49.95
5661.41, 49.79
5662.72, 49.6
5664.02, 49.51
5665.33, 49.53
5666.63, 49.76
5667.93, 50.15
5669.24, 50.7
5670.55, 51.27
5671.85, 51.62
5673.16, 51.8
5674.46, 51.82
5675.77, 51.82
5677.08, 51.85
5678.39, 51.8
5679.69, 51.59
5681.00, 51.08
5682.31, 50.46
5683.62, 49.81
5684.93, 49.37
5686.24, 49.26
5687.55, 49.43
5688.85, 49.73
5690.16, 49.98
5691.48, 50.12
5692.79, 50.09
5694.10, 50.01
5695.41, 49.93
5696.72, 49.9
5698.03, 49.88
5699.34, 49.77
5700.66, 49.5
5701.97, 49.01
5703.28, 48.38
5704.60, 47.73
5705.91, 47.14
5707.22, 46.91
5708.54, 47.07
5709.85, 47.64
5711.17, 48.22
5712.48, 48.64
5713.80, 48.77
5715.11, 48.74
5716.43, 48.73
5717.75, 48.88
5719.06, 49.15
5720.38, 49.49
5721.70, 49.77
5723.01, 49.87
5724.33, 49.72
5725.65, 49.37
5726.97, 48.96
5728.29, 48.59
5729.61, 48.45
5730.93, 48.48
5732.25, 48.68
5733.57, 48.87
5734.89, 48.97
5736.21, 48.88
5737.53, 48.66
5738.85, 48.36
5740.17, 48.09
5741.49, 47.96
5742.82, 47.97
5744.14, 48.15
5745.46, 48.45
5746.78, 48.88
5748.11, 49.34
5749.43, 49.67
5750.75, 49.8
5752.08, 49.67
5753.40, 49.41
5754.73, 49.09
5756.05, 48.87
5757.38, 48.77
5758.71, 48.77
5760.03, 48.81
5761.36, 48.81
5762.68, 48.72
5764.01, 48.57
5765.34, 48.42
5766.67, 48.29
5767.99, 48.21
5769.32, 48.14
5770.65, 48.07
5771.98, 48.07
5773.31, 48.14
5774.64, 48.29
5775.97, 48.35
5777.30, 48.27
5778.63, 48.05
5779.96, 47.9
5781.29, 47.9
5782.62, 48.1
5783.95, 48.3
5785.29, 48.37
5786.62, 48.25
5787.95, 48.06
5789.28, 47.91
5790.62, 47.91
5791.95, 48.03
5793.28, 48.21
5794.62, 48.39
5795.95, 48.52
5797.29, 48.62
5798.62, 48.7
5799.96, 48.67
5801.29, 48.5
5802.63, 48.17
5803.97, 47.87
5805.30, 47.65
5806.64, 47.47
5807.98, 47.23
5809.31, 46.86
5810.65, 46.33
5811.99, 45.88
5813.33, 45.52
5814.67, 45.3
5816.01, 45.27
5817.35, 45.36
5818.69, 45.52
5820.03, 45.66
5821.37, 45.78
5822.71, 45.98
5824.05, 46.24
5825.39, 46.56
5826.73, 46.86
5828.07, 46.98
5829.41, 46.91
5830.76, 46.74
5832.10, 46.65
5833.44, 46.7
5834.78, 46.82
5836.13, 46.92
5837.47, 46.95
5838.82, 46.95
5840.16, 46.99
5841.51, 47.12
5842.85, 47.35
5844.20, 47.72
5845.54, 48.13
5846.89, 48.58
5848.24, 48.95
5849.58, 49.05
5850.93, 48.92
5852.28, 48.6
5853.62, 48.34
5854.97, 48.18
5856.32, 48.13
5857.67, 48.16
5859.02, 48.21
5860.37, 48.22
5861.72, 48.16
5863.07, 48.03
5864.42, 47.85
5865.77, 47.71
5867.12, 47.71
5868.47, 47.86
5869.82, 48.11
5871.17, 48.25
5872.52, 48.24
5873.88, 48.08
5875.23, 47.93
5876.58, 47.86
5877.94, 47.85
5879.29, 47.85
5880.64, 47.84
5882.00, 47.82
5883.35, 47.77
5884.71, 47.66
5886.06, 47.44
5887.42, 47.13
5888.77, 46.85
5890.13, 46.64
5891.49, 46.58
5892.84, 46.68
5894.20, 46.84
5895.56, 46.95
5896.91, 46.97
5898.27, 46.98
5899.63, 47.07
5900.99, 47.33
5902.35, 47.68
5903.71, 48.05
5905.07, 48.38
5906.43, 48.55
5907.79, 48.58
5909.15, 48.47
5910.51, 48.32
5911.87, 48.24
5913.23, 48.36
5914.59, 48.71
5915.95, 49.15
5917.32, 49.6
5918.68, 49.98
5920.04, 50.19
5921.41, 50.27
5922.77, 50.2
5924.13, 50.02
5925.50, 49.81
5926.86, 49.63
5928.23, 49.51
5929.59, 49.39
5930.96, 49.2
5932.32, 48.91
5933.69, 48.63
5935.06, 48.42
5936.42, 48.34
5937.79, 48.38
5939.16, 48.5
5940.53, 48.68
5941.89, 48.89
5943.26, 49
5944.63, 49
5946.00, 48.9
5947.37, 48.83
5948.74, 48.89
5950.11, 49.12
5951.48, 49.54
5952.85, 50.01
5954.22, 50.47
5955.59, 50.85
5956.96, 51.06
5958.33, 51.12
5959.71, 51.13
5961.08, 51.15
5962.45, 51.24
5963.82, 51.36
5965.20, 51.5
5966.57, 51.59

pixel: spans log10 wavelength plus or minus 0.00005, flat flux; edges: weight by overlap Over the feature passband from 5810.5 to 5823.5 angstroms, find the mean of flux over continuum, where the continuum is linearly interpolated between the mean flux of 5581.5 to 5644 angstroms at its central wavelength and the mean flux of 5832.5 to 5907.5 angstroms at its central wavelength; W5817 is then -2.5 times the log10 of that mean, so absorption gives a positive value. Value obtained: 0.05 mag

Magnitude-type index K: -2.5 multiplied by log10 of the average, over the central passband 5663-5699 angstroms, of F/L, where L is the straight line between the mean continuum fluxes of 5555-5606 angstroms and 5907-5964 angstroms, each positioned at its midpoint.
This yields 0.01 mag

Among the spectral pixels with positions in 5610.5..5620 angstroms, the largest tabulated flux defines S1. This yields 47.51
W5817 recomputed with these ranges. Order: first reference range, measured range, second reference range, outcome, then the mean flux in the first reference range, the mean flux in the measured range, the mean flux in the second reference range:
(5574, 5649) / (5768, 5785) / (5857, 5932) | 0.01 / 49.1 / 48.1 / 48.2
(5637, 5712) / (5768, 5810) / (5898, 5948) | 0.03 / 49.9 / 48.1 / 48.8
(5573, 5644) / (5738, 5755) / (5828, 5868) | -0.01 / 49.1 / 48.8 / 47.7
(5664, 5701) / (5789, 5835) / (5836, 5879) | 0.04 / 50.4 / 47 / 48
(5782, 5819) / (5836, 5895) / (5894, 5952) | 0.01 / 47.5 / 47.8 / 48.7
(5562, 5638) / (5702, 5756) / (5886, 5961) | 0.01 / 49.5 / 48.7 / 48.8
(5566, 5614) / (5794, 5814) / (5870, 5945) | 0.03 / 50.3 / 47.6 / 48.3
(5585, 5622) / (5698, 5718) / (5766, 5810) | -0.01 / 47.7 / 48.4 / 48.1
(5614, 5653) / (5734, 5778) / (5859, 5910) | -0.01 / 48.4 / 48.6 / 47.7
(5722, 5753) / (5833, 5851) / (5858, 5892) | 0.01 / 48.9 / 47.6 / 47.8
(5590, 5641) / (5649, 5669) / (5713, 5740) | -0.03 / 48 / 49.9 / 49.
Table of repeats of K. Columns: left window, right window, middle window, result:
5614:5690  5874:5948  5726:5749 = 0.01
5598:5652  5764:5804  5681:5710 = -0.02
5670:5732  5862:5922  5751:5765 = 0.00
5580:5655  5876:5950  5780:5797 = 0.01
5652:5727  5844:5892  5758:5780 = 0.01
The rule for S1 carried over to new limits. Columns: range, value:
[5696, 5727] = 49.9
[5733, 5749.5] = 49.67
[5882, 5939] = 50.27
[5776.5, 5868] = 49.05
